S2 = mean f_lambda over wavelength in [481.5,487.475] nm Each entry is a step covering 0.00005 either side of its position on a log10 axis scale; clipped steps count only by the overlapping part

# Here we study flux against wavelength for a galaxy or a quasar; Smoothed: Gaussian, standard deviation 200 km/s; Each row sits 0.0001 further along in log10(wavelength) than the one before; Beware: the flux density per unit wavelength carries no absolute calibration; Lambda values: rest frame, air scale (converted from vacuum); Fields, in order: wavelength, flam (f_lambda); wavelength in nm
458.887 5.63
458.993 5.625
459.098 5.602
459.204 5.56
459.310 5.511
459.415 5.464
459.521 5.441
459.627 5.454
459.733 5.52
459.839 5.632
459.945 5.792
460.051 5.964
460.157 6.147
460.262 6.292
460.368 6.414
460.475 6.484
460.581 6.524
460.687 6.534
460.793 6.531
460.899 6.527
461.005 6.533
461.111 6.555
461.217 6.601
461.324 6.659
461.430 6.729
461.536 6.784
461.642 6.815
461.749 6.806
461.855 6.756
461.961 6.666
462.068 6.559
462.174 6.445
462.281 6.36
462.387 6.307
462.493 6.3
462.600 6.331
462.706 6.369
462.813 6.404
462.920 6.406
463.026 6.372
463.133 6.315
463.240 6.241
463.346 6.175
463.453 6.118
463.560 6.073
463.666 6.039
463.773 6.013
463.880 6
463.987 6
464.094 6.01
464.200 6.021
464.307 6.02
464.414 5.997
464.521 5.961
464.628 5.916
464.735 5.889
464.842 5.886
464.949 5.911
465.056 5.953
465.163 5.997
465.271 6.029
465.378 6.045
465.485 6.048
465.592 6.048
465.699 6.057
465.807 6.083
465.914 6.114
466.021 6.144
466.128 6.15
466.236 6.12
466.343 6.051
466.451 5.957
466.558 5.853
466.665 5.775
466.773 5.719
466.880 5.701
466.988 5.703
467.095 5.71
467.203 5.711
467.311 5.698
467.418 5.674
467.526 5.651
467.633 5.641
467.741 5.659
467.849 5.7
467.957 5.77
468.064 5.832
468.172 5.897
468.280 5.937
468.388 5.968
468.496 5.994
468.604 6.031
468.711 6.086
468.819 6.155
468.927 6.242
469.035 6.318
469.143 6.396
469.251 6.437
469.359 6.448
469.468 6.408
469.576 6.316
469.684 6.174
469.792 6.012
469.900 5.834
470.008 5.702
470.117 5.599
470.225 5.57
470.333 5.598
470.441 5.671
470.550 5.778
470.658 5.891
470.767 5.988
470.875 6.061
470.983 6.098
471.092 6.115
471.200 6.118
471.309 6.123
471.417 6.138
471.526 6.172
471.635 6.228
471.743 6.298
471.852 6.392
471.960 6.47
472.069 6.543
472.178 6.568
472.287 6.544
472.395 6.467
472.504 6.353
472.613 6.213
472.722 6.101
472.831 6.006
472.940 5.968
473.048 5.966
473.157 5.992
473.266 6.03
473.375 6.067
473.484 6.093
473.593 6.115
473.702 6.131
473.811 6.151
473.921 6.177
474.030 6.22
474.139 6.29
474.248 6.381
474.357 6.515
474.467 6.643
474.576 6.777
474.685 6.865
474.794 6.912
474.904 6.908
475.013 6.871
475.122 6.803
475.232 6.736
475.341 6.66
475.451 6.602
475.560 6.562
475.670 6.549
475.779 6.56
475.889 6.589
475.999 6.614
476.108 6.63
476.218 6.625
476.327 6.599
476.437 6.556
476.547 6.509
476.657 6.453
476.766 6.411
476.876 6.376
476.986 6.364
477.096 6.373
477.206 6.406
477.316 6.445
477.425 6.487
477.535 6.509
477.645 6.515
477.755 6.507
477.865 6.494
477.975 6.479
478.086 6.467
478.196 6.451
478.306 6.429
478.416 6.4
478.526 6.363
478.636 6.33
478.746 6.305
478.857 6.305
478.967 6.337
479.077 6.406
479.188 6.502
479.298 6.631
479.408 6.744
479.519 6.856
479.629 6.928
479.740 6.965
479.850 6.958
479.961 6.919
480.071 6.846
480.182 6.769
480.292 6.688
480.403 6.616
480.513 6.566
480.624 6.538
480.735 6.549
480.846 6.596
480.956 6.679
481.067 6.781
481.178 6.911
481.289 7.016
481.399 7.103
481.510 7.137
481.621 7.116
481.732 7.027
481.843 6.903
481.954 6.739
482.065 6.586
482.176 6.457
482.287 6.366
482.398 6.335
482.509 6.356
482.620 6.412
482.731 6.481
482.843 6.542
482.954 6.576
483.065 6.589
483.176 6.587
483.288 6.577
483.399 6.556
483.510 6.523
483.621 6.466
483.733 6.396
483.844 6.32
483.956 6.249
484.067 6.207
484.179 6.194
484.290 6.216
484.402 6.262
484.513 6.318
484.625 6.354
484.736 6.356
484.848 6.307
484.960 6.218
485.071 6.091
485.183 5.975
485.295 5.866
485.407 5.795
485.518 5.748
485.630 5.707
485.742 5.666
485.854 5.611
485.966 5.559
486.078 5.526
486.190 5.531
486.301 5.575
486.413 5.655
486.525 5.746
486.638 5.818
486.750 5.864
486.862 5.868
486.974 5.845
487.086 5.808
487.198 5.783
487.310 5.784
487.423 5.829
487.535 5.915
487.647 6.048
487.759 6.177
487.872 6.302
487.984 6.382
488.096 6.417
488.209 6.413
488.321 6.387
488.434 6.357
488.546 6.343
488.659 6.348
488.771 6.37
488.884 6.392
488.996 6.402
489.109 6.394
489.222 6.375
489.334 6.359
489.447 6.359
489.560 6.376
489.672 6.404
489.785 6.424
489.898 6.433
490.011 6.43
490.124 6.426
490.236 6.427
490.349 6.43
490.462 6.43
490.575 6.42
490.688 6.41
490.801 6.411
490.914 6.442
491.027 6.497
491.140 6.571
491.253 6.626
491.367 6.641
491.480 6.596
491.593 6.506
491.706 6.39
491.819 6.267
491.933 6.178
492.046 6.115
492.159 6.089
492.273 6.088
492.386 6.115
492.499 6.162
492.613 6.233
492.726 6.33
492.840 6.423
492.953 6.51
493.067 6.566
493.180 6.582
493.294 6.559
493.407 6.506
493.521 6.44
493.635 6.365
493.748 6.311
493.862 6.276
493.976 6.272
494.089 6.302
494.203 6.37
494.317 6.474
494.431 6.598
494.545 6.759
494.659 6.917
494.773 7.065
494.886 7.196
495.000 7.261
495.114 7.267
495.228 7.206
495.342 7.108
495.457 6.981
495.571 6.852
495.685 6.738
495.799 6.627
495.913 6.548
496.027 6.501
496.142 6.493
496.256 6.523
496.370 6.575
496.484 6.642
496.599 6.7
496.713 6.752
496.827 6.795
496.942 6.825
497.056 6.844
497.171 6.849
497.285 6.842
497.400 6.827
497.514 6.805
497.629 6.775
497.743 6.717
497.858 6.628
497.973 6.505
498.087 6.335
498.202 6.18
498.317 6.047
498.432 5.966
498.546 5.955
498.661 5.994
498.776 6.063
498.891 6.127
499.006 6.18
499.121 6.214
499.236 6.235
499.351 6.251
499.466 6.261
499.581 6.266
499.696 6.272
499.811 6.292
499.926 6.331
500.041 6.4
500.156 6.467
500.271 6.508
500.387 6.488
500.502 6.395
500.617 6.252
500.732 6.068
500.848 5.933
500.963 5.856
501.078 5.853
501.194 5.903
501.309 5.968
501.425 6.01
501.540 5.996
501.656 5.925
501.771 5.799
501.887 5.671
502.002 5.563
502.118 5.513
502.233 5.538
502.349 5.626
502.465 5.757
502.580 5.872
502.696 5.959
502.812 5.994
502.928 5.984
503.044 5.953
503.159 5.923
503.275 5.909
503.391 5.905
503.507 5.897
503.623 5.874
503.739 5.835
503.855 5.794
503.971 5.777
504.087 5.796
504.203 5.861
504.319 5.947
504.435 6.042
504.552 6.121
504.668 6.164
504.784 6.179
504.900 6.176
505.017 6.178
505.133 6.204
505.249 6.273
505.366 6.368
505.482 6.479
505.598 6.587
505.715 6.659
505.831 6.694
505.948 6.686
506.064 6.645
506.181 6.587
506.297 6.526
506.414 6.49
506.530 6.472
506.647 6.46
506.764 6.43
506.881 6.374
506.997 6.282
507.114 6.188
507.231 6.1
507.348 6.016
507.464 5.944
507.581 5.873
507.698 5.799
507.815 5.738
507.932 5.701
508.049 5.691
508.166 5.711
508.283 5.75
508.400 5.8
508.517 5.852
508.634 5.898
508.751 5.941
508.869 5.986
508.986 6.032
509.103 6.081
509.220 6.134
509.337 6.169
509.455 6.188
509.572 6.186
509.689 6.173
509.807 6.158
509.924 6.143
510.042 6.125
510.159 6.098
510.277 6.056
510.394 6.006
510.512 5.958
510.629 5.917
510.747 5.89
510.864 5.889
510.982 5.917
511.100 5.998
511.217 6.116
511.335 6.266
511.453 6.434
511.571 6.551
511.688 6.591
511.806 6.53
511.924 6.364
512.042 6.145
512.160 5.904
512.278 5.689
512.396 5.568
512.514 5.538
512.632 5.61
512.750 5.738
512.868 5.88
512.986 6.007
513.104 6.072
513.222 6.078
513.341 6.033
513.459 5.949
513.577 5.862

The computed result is 6.18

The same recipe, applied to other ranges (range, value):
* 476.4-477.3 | 6.43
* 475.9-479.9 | 6.52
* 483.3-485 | 6.34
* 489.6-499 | 6.52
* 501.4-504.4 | 5.84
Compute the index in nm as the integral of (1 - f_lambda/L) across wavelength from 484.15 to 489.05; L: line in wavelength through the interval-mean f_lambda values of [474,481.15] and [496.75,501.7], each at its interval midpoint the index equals 0.34 nm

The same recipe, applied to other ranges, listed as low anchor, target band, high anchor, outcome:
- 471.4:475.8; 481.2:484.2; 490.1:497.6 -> -0.06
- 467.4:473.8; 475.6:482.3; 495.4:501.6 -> -0.49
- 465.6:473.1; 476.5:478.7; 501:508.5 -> -0.15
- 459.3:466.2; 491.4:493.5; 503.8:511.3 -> -0.07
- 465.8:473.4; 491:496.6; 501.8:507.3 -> -0.43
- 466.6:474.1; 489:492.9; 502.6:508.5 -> -0.19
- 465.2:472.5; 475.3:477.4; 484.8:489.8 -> -0.17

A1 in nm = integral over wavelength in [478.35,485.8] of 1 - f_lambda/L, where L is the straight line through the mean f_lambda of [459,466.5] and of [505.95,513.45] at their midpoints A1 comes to -0.45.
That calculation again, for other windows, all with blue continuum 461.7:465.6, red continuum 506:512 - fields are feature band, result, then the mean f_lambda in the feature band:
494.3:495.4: -0.15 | 7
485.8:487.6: 0.12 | 5.73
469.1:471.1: 0.06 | 6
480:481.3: -0.11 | 6.71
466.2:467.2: 0.06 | 5.83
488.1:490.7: -0.10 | 6.4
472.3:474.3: 0.00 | 6.16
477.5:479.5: -0.10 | 6.46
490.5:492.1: -0.07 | 6.43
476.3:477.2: -0.04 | 6.44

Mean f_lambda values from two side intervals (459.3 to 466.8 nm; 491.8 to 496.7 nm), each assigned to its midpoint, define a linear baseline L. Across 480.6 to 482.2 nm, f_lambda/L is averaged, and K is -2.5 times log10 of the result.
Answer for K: -0.07 mag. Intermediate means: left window 6.17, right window 6.56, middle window 6.82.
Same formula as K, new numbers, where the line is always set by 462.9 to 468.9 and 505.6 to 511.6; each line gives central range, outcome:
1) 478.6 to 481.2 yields -0.11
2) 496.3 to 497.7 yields -0.12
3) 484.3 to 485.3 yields -0.03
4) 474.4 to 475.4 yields -0.13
